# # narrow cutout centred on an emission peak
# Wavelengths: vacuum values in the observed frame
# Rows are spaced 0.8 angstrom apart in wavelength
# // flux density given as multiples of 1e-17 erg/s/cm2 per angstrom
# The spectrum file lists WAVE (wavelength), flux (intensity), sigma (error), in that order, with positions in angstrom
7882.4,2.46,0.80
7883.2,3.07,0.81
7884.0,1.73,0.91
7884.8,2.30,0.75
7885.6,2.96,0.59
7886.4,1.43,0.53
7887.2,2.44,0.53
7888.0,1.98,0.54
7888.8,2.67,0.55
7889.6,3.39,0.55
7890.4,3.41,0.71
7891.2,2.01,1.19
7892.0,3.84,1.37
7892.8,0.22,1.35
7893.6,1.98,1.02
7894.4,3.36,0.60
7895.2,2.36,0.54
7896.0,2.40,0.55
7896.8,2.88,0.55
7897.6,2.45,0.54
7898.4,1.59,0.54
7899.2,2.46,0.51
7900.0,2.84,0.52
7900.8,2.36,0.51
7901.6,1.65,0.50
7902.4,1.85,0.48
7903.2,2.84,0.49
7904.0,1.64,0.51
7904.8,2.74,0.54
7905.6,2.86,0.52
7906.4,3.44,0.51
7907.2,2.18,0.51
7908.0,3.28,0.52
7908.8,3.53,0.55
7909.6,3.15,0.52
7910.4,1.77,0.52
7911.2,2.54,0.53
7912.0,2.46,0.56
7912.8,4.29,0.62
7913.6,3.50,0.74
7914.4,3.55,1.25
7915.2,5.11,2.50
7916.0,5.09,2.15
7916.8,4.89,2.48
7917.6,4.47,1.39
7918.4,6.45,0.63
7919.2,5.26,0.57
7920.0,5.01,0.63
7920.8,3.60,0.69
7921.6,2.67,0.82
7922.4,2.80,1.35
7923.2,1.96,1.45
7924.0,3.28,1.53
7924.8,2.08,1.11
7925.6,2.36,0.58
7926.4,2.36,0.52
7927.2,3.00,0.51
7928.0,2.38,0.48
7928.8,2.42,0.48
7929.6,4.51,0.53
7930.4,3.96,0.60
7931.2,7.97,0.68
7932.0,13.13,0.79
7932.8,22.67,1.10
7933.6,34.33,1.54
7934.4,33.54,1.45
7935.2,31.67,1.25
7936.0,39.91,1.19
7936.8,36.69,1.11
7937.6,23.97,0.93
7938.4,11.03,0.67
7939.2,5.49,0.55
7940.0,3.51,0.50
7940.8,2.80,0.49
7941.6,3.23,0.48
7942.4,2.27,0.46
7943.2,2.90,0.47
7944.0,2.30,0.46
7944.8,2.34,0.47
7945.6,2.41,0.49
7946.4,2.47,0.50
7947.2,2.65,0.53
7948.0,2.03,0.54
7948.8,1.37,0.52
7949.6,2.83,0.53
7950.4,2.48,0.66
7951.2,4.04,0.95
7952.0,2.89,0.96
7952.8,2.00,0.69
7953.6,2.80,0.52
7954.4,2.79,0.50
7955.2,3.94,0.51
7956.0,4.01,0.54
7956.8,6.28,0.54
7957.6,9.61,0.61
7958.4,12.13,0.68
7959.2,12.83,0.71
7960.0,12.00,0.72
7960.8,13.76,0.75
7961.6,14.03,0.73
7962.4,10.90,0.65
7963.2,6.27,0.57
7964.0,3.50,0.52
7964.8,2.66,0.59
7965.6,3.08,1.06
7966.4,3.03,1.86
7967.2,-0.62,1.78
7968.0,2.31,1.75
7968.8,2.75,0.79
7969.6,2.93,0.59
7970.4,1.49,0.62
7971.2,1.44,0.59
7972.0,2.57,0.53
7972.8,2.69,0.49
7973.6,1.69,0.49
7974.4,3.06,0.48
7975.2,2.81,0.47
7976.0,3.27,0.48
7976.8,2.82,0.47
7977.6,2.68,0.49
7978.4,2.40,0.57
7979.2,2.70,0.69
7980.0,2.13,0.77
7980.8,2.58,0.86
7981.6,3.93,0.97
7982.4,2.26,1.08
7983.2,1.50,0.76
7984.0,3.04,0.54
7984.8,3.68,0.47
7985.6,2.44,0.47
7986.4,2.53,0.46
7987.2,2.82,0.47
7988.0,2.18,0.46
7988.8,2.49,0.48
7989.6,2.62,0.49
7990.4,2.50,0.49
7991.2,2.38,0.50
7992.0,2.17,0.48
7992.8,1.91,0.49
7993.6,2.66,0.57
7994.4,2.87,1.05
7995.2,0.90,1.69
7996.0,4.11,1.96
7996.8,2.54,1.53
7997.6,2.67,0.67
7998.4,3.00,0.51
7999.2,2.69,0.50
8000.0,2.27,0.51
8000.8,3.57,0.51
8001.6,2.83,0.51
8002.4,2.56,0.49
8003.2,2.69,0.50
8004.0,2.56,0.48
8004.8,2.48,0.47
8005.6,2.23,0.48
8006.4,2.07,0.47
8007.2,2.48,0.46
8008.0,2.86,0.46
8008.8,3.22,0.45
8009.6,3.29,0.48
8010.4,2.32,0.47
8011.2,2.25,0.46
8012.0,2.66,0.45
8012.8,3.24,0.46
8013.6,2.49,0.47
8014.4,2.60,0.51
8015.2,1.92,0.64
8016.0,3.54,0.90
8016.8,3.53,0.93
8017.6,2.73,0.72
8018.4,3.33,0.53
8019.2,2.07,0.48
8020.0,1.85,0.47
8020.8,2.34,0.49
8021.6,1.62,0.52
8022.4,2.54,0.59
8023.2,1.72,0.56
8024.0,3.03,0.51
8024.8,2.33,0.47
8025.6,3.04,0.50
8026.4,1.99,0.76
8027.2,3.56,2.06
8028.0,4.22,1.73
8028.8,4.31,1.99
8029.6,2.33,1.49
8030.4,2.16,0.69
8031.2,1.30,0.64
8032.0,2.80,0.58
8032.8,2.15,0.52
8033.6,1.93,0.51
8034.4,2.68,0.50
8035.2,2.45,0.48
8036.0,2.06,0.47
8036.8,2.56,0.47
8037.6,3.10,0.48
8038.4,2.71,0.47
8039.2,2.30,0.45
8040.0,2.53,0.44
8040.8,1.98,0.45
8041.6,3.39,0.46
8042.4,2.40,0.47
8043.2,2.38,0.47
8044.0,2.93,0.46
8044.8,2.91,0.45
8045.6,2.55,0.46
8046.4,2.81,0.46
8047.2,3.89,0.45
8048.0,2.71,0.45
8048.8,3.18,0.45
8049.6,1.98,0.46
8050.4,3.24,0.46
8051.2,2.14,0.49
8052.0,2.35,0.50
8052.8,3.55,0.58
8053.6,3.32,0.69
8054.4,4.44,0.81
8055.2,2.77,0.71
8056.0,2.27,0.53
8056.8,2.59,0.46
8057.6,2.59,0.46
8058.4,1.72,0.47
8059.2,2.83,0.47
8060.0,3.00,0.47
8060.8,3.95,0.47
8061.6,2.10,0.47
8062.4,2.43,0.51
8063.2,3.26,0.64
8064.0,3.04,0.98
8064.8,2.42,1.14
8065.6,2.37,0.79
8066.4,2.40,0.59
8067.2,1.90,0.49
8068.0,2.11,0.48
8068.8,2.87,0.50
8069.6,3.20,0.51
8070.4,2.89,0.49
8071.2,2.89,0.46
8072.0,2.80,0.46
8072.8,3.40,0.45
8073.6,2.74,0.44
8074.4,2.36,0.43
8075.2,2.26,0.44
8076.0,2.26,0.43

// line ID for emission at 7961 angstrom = [N II]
